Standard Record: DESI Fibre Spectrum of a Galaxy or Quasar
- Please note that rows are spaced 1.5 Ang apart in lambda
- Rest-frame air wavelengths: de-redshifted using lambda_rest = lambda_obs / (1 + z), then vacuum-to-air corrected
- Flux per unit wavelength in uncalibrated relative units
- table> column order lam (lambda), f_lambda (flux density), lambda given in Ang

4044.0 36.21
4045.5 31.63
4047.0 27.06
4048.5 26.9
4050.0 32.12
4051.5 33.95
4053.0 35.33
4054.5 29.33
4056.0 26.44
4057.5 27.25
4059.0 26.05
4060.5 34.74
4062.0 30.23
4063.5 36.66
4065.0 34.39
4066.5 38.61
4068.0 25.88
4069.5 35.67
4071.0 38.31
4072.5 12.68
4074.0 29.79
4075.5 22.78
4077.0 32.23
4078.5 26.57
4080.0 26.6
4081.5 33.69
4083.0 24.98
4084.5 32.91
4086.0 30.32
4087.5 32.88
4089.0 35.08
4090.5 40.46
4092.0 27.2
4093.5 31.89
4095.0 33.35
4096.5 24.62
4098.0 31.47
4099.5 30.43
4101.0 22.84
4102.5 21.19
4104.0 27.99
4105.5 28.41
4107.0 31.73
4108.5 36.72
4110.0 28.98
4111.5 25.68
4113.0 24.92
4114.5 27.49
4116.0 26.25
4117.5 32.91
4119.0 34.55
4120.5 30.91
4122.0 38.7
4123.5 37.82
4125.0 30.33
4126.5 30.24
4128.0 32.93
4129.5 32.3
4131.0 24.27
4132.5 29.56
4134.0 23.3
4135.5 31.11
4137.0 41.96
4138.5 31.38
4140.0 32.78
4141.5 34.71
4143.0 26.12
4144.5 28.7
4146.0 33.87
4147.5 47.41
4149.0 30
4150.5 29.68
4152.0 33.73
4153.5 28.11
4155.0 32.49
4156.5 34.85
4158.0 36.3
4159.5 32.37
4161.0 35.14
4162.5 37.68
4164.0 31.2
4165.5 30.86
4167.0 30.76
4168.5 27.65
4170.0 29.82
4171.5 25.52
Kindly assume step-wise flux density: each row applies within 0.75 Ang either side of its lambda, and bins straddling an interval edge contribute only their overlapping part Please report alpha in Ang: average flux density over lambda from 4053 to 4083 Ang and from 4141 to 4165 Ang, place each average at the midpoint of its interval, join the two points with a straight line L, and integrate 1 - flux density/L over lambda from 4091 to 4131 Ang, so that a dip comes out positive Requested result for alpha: 2.0 Ang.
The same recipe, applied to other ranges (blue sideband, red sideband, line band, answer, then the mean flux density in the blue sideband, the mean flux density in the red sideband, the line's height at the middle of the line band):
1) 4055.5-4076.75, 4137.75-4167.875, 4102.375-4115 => 1.19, 30.1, 32.9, 31.4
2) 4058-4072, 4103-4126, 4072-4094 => 1.79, 32.9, 30.8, 32.1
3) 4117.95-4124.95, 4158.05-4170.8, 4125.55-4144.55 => 1.79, 34.9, 32.1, 34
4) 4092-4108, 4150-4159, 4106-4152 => -1.39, 28.5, 32.6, 30.7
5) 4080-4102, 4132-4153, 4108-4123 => 0.36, 30.6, 32.4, 31.5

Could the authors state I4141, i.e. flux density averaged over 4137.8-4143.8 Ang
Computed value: 31.2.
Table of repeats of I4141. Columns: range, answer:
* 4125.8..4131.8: 29.9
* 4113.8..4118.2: 28.9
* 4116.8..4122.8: 34.3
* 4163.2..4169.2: 30.2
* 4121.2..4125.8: 35.5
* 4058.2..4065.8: 32.4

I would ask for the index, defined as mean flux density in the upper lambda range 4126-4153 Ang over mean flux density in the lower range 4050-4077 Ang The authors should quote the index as 1.0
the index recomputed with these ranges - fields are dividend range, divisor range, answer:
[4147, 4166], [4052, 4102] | 1.11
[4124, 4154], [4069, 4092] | 1.05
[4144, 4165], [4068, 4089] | 1.15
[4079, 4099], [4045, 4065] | 1.01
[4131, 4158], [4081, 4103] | 1.06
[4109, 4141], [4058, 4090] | 1.01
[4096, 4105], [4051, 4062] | 0.87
